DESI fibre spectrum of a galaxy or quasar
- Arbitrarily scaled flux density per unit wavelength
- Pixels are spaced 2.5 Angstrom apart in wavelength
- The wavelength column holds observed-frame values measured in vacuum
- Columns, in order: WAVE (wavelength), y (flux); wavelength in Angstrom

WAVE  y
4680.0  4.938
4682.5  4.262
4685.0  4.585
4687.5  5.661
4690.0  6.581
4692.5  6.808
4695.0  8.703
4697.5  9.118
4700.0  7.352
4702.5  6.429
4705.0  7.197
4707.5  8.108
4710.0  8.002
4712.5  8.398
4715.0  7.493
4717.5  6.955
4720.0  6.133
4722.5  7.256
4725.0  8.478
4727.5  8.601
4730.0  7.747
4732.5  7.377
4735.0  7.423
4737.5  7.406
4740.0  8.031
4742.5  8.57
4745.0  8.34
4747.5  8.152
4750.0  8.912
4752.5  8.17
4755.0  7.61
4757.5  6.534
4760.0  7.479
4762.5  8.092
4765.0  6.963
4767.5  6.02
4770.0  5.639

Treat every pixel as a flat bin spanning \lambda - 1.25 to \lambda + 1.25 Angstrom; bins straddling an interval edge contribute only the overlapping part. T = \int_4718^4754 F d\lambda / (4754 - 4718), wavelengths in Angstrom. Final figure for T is 7.88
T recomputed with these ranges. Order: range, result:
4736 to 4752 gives 8.22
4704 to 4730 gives 7.67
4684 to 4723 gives 7.19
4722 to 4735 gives 7.88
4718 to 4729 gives 7.57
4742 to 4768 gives 7.74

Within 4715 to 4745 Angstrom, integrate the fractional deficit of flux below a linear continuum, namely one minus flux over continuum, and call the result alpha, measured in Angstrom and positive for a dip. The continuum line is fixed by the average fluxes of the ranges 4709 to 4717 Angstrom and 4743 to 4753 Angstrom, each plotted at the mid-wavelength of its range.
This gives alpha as 1.79 Angstrom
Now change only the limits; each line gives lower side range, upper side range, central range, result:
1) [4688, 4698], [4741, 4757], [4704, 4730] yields 0.5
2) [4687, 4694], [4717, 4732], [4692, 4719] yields -2.9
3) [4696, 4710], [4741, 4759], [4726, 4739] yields 0.3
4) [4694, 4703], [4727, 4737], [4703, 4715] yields 0.2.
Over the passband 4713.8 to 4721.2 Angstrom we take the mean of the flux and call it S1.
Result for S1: 6.86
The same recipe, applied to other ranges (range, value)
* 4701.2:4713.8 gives 7.63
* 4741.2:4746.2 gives 8.45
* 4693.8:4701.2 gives 8.4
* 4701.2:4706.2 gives 6.81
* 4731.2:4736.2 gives 7.4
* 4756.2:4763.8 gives 7.37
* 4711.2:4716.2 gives 7.95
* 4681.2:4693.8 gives 5.59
